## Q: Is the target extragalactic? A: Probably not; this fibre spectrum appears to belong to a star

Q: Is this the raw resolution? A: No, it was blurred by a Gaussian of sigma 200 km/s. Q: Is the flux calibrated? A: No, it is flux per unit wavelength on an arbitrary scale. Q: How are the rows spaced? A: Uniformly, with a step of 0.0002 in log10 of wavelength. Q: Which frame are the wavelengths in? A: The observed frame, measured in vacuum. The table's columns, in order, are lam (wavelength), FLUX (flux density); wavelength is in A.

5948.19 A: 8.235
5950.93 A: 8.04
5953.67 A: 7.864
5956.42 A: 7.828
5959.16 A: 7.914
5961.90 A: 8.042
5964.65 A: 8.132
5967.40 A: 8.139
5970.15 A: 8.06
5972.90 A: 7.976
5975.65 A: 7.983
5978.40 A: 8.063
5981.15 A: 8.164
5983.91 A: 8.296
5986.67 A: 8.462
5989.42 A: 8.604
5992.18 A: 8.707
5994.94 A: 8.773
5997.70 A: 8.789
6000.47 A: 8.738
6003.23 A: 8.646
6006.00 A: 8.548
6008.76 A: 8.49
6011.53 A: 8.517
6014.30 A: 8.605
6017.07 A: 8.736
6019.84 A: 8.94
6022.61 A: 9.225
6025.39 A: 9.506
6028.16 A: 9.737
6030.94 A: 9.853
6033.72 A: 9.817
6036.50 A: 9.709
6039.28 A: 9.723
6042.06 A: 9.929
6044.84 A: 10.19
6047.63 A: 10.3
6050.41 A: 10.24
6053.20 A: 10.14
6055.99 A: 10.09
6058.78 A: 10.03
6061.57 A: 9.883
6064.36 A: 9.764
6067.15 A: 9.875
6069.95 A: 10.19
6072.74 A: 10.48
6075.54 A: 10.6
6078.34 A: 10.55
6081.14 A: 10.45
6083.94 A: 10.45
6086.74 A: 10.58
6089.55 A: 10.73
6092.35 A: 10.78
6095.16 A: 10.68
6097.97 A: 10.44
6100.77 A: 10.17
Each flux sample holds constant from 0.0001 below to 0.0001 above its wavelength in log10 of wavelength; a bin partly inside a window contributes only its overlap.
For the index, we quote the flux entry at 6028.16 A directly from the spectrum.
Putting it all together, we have 9.737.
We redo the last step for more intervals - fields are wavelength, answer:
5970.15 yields 8.06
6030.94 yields 9.853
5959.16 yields 7.914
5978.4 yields 8.063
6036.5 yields 9.709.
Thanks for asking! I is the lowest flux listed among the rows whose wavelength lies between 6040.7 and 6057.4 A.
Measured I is 9.929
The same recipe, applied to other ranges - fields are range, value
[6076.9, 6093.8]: 10.45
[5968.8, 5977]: 7.976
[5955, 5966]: 7.828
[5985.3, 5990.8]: 8.462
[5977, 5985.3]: 8.063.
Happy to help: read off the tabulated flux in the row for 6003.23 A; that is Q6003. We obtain 8.646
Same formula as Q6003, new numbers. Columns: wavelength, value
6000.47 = 8.738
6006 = 8.548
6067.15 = 9.875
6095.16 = 10.68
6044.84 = 10.19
